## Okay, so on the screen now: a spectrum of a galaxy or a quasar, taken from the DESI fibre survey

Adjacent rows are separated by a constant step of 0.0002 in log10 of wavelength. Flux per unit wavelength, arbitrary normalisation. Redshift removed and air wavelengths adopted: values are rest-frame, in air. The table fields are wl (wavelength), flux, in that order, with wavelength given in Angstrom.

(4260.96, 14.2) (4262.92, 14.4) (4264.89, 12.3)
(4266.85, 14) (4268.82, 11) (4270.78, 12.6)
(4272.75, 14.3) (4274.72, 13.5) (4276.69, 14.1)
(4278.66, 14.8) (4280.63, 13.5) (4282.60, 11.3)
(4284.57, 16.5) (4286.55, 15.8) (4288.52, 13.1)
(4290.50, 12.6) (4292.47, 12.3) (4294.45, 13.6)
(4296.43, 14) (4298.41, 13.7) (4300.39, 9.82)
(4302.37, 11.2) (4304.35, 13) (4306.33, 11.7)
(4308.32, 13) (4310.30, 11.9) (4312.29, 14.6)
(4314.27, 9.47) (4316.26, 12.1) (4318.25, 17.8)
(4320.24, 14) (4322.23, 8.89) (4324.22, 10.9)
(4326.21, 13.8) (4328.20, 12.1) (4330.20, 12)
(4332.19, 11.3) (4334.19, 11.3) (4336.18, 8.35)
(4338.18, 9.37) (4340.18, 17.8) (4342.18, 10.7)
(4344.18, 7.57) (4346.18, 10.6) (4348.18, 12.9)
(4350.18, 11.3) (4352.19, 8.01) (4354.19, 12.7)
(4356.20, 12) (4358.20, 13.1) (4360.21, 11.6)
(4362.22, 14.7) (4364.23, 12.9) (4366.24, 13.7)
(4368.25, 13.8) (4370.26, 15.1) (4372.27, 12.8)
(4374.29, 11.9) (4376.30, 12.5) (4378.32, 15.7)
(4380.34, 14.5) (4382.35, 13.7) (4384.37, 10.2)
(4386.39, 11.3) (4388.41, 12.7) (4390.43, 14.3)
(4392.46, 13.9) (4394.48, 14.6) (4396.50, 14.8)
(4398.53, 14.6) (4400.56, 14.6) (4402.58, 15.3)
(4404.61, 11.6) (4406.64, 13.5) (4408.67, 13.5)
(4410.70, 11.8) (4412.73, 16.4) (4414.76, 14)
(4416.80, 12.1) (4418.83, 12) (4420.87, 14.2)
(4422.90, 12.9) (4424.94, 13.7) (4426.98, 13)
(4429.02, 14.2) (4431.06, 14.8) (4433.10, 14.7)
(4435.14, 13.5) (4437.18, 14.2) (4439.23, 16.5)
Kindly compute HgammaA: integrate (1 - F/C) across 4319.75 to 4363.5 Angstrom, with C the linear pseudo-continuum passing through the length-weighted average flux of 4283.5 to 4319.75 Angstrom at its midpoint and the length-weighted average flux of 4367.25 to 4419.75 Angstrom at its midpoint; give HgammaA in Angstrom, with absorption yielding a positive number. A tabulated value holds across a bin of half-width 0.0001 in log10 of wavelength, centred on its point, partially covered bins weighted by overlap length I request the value 5.7 Angstrom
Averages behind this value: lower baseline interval 13.1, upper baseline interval 13.5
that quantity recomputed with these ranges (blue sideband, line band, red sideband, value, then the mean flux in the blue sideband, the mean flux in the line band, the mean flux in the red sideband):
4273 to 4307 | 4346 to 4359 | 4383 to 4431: 1.77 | 13.2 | 11.6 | 13.5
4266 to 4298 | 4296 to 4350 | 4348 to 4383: 5.28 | 13.6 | 12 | 12.9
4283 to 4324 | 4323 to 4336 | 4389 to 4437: 1.47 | 12.9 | 11.6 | 13.8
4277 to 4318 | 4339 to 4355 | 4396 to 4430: 2.25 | 13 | 11.4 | 13.6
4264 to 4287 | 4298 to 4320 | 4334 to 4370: 0.42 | 13.6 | 12.6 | 11.9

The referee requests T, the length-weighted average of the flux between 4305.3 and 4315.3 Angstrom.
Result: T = 12.1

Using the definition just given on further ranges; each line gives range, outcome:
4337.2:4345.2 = 11.4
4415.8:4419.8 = 12.1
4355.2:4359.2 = 12.6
